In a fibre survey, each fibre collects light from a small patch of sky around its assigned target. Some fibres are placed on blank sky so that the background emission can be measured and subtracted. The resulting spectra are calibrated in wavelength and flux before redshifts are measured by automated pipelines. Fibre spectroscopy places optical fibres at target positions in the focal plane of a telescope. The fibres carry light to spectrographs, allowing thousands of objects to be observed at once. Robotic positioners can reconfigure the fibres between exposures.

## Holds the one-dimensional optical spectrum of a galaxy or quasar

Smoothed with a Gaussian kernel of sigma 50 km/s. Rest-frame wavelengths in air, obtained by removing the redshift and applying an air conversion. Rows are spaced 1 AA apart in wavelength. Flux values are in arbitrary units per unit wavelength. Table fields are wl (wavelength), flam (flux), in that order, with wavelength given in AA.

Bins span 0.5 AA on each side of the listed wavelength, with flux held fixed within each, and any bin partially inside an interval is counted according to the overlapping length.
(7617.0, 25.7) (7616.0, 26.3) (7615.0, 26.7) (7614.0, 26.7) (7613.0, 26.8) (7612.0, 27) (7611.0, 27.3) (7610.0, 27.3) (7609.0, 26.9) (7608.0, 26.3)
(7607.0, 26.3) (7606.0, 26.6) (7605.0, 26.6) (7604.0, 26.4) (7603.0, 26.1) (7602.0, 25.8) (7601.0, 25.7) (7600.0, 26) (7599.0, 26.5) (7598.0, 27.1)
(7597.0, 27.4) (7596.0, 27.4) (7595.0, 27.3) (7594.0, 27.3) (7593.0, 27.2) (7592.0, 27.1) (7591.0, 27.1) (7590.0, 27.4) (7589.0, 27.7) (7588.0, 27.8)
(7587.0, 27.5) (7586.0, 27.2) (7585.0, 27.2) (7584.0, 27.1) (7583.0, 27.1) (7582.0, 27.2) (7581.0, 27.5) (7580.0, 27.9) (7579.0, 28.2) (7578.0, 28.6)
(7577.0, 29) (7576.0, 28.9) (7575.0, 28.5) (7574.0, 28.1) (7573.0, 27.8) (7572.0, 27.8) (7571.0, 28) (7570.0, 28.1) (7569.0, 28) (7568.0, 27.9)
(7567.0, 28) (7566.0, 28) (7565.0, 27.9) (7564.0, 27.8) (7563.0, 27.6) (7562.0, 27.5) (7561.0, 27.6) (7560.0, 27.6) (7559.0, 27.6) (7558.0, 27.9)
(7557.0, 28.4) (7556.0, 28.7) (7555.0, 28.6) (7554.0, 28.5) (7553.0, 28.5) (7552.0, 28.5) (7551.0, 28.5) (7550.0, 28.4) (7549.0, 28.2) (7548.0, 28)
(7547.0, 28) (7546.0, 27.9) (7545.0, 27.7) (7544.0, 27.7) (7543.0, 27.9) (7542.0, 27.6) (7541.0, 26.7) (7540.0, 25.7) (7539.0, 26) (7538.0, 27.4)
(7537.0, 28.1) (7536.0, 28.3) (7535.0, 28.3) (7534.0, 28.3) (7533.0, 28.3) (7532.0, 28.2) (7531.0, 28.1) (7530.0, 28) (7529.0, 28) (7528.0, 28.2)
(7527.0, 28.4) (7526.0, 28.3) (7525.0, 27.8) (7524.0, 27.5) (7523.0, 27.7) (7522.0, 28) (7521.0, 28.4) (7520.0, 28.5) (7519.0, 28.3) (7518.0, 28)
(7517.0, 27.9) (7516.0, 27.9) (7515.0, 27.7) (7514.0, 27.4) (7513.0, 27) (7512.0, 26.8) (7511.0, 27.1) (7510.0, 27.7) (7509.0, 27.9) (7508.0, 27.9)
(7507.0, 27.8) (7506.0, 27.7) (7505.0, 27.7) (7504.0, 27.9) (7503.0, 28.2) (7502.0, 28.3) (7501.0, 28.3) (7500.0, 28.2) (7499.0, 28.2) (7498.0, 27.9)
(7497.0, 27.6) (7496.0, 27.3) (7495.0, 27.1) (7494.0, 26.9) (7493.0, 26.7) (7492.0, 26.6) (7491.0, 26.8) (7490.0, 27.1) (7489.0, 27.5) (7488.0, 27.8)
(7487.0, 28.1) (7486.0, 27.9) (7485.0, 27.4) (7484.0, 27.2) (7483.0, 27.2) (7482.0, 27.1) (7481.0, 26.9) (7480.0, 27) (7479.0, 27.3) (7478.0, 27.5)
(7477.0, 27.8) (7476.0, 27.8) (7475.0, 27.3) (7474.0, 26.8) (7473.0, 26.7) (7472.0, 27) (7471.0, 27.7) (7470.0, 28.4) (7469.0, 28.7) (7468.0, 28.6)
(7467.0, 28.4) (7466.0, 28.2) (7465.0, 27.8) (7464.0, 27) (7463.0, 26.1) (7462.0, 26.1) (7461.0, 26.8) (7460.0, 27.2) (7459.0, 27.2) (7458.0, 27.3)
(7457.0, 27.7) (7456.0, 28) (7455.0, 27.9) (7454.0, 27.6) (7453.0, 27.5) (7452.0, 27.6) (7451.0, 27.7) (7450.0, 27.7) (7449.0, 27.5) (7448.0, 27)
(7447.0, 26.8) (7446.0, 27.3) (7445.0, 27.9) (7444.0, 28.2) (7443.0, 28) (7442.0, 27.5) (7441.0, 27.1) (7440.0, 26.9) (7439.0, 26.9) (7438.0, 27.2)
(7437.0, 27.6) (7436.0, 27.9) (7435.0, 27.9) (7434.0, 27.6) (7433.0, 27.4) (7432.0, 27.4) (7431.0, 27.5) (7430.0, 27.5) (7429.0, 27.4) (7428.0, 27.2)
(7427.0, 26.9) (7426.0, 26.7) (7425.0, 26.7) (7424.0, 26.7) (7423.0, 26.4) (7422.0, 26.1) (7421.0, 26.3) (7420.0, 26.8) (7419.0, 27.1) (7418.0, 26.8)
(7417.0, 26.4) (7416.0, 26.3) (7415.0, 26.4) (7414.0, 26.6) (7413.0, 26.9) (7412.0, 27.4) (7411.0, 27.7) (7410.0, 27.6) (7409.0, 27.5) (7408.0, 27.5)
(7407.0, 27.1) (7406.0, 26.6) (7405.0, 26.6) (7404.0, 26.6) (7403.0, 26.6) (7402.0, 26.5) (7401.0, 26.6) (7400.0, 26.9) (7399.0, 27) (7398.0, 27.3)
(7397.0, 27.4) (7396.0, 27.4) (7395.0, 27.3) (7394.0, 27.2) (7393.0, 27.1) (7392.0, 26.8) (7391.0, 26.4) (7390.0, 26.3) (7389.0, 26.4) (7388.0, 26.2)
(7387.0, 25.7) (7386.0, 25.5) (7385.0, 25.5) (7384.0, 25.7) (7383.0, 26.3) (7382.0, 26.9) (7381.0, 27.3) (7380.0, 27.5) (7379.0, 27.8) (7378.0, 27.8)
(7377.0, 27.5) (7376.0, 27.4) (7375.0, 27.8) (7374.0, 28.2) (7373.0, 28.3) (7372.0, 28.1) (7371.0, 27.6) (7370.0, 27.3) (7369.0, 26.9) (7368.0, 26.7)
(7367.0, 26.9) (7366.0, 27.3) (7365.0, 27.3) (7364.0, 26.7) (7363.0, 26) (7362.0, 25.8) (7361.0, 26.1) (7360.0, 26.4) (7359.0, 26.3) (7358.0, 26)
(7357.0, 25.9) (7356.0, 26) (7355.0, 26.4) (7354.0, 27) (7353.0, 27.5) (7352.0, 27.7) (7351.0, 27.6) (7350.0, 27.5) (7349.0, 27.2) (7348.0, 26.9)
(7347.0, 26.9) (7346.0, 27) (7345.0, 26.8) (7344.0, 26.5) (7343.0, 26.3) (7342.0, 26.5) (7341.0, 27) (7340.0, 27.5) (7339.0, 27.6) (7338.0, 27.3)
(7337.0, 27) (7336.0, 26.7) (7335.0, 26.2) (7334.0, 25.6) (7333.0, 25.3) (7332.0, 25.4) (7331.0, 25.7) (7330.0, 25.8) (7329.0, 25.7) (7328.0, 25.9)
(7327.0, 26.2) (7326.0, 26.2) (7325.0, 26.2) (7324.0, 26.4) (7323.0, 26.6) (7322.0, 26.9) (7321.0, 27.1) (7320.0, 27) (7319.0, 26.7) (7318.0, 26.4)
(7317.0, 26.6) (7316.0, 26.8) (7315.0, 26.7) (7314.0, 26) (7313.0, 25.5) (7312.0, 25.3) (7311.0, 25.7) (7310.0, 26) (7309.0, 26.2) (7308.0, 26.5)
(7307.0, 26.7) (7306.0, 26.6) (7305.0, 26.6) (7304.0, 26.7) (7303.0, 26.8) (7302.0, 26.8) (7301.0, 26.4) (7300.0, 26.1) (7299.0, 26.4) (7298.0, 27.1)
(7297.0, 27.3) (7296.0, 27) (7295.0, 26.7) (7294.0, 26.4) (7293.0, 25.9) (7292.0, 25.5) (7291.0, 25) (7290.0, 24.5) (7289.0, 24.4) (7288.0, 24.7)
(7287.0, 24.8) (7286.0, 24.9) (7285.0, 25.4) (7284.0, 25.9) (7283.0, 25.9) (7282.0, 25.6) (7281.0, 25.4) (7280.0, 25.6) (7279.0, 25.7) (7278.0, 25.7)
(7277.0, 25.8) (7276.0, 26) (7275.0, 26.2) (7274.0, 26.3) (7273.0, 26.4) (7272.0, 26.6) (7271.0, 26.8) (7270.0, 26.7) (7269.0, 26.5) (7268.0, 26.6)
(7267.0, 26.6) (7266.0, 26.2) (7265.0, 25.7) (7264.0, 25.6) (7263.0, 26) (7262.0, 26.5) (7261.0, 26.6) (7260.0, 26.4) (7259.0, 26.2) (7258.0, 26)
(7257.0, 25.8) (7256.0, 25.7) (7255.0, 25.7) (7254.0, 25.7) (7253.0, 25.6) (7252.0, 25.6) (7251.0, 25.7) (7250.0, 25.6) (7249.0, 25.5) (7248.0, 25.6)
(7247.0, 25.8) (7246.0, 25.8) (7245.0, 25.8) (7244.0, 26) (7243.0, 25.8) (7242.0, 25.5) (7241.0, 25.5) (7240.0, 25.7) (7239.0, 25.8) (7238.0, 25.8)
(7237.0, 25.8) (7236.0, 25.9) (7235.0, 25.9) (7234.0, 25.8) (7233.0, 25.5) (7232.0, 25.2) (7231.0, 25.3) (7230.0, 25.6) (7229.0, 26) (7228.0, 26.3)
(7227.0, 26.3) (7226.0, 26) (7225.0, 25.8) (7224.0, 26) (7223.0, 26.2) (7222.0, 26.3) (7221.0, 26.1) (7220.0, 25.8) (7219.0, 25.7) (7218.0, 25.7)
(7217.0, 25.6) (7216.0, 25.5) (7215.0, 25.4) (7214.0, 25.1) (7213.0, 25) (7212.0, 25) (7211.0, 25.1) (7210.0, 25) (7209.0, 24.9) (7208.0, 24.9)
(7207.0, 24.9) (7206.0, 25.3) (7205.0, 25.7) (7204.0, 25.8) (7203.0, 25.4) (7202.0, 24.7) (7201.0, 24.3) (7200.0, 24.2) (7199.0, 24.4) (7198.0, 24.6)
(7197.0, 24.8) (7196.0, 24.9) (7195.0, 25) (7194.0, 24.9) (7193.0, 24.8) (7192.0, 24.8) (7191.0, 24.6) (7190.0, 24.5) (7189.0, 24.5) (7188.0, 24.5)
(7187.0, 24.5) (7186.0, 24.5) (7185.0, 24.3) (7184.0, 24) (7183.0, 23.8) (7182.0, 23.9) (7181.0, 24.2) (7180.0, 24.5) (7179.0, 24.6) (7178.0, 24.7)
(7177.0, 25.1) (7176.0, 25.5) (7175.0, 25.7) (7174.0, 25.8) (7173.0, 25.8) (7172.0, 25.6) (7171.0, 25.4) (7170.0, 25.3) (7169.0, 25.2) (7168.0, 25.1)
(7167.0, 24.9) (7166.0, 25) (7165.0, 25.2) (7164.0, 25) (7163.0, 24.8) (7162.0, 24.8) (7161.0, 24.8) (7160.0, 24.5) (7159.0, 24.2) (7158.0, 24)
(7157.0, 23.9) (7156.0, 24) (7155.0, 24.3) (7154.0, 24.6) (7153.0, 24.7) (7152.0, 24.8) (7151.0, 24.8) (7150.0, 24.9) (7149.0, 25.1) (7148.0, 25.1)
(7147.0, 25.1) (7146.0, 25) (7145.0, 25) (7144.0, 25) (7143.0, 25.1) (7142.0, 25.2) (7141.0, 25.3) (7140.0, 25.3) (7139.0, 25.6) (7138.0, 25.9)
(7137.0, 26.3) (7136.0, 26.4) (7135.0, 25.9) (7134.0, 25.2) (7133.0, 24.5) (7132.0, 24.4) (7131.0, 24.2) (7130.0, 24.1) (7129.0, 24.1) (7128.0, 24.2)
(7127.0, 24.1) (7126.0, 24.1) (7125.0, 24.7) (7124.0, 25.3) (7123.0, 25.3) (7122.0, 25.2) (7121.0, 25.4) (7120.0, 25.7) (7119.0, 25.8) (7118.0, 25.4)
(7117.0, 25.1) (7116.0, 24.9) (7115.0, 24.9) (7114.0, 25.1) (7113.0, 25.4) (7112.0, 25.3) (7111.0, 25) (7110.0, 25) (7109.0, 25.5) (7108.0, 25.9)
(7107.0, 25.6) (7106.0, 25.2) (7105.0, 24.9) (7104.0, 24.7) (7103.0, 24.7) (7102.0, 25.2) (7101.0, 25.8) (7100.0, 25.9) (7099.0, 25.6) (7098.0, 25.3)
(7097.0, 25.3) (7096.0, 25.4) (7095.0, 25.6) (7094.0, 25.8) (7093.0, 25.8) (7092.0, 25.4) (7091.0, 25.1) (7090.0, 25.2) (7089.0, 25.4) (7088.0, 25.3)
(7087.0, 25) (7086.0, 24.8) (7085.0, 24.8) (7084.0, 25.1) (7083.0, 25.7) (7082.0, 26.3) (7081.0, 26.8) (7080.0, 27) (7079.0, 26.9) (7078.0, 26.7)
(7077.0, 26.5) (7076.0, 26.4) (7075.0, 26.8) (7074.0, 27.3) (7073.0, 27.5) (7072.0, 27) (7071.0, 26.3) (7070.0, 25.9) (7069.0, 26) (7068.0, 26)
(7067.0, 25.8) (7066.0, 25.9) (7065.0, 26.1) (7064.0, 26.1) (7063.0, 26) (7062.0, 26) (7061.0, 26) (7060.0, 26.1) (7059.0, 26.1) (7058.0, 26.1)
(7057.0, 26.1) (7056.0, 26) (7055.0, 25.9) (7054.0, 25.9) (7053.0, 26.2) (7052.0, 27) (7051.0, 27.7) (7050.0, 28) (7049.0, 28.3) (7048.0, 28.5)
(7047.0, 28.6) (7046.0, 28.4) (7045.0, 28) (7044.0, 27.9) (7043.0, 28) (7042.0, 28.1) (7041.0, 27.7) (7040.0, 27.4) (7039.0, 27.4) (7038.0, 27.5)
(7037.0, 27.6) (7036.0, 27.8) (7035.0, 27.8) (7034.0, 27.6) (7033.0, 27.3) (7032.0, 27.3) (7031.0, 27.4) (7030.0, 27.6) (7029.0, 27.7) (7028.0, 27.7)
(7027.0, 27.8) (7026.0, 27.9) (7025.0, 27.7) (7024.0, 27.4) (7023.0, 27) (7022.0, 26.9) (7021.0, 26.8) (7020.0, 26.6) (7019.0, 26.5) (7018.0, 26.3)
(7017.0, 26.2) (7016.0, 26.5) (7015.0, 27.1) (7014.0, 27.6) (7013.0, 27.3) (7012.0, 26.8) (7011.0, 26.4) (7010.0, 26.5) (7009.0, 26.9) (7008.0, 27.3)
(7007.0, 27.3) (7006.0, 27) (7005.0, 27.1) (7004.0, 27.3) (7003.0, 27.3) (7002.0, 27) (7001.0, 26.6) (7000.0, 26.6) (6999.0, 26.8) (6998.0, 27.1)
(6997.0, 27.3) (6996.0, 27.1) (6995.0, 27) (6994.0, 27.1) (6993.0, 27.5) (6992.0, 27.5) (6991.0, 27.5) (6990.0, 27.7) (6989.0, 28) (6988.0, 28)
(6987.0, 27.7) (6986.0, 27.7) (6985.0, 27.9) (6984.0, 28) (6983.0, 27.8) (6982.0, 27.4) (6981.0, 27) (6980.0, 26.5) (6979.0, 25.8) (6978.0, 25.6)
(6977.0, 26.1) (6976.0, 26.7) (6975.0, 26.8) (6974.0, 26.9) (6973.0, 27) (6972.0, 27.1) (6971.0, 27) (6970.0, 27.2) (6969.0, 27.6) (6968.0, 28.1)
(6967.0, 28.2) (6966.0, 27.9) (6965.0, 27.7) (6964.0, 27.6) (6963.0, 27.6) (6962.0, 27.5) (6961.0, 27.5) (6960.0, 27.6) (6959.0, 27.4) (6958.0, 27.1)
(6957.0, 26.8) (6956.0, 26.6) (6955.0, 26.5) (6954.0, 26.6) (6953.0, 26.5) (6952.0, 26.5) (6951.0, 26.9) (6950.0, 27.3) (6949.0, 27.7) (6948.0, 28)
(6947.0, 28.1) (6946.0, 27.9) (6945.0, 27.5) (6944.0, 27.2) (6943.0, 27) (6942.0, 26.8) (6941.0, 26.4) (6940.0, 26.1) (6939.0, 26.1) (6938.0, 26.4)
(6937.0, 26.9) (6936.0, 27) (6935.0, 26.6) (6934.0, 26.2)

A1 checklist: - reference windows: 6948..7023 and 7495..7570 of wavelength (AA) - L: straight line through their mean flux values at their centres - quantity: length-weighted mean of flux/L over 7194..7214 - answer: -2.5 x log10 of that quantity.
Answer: 0.10 mag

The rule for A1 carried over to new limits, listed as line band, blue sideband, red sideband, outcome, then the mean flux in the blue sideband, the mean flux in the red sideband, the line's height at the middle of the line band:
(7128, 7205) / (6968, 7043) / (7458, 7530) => 0.10 mag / 27.2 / 27.6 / 27.3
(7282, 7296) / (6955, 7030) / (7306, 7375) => 0.05 mag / 27.2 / 26.6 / 26.7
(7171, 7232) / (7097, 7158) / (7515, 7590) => 0.02 mag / 25.1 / 27.9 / 25.6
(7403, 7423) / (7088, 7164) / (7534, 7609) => -0.01 mag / 25.1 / 27.6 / 26.7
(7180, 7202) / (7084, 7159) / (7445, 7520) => 0.05 mag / 25.1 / 27.5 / 25.6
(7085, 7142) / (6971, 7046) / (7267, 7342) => 0.07 mag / 27.2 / 26.2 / 26.9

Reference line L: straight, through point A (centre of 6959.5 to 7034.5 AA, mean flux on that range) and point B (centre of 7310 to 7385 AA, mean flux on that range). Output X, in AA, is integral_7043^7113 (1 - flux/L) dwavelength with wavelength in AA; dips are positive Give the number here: 2.5 AA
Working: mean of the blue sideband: 27.2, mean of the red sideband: 26.7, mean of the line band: 26.1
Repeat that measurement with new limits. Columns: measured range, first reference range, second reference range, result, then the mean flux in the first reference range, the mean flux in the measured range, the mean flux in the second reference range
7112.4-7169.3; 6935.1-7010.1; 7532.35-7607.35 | 4.9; 27.2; 24.9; 27.6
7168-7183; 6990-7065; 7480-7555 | 1.2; 27.1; 25.1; 27.7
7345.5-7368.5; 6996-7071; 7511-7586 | 0.7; 27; 26.7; 27.9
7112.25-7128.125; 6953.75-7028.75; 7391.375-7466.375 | 1.2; 27.2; 25.1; 27.2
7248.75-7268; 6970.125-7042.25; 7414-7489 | 0.9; 27.2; 26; 27.3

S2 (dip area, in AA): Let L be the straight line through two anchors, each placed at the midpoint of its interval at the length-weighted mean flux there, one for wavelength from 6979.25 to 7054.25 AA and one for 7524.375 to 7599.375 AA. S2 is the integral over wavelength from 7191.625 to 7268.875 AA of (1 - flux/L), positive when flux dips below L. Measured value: 5.4 AA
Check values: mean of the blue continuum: 27.3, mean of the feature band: 25.6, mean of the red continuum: 27.8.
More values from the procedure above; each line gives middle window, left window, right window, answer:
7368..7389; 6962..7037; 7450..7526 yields 0.3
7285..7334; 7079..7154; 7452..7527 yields 0.6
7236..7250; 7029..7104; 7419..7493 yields 0.6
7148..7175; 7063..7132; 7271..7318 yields 0.8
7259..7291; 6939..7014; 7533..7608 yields 1.8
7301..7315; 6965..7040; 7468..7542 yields 0.6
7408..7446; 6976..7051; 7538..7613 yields 0.4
